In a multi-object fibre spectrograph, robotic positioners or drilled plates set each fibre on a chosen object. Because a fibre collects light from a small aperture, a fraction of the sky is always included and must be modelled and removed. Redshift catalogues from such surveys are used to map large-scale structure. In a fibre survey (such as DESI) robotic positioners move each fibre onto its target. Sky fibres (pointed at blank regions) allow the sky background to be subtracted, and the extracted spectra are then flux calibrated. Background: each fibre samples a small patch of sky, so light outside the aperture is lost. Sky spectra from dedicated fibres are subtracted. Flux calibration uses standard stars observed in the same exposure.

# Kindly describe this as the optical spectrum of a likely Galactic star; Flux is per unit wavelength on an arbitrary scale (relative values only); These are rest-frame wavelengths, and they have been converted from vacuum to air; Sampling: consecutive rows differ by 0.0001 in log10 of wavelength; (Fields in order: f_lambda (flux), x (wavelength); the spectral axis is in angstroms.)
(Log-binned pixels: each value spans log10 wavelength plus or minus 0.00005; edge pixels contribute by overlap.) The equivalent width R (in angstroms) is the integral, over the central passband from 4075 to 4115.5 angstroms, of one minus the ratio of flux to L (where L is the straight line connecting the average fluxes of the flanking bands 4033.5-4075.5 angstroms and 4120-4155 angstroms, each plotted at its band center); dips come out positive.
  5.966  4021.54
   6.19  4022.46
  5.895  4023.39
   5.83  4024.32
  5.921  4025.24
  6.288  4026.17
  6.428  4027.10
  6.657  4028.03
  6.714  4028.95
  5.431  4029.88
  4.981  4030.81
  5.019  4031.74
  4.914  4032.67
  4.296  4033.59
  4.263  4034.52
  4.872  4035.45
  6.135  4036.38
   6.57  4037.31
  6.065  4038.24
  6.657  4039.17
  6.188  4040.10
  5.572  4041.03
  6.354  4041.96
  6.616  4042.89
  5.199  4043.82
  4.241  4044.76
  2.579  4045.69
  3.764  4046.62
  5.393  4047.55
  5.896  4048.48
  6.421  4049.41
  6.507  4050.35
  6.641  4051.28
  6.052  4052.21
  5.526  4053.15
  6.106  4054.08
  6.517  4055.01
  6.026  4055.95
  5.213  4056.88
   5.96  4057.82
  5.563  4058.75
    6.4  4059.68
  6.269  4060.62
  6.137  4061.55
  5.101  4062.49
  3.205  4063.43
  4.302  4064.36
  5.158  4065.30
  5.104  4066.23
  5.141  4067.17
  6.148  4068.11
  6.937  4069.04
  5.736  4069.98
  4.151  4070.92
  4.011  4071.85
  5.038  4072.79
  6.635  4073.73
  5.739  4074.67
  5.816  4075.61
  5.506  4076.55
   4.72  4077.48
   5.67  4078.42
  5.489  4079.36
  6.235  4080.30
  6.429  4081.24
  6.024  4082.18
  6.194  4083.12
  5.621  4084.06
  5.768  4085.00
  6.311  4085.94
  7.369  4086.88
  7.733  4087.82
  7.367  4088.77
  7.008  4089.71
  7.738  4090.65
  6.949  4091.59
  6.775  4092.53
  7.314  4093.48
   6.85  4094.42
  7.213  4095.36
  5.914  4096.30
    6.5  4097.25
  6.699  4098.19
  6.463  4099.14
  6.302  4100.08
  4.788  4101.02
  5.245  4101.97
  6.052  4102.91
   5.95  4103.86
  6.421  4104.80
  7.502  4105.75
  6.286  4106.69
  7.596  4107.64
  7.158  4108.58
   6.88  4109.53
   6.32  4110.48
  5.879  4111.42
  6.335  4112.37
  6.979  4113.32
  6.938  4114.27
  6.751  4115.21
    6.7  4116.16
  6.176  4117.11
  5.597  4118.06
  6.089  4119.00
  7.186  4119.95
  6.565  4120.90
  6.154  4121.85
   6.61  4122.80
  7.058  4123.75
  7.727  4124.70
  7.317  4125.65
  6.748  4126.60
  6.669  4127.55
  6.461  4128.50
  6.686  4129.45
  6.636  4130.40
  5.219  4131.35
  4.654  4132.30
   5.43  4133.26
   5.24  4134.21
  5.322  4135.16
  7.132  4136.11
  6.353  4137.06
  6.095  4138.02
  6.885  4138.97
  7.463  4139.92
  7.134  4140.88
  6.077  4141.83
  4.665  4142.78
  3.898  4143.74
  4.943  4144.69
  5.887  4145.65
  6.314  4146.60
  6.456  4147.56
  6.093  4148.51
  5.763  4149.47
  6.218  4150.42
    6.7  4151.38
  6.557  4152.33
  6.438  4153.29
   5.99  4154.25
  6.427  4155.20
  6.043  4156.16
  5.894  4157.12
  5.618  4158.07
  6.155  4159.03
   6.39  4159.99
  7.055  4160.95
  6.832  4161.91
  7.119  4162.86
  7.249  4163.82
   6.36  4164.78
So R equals -3.9 angstroms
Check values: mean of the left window 5.53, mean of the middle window 6.44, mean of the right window 6.22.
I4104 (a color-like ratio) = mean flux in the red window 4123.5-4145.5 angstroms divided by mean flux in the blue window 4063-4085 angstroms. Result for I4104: 1.1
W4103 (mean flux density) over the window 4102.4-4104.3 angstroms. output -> 5.98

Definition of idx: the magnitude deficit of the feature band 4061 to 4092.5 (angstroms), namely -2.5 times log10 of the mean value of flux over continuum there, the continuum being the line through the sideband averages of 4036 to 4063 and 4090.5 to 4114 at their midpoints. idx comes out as 0.06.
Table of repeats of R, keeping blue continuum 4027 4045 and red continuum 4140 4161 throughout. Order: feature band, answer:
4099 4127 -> -2.90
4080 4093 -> -1.92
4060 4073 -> 1.28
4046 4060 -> -0.26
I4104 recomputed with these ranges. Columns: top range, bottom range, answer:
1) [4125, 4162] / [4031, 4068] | 1.12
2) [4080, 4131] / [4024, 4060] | 1.16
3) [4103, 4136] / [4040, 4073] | 1.18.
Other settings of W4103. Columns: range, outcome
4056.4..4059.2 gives 5.59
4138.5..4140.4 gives 7.17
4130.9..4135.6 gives 5.17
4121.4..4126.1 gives 6.97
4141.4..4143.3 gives 5.32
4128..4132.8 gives 5.93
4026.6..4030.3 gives 6.32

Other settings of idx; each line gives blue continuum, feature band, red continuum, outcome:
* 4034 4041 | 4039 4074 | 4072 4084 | 0.047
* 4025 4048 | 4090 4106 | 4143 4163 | -0.123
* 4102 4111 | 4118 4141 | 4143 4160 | -0.025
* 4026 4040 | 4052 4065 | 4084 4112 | 0.087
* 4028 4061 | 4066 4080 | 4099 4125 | 0.100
